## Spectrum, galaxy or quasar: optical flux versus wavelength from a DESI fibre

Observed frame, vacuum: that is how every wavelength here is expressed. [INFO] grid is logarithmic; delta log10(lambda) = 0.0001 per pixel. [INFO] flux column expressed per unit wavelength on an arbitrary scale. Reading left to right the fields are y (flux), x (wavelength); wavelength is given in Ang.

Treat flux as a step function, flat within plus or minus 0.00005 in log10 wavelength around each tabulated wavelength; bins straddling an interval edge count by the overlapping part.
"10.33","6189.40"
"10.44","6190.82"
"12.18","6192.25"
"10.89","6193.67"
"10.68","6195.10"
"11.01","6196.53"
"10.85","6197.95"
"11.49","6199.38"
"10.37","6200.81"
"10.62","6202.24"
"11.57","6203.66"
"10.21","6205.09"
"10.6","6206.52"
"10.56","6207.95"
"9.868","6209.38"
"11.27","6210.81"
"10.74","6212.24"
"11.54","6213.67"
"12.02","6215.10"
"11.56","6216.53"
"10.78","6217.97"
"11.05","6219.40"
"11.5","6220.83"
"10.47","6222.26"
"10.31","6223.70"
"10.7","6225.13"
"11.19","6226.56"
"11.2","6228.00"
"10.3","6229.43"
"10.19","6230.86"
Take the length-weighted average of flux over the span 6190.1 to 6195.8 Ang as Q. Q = 11.1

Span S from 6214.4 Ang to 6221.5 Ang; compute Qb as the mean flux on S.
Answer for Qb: 11.4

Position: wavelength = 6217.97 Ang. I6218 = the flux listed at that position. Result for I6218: 10.78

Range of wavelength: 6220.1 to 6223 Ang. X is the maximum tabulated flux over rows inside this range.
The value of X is 11.5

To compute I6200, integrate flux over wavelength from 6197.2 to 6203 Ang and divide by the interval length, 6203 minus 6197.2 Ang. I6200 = 10.9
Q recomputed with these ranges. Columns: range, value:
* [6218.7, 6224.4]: 10.8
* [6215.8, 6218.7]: 11.2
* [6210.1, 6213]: 11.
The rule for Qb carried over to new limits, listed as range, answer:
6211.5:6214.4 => 11.2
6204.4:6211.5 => 10.5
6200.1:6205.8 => 10.7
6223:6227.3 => 10.7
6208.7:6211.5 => 10.6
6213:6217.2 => 11.7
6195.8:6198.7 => 10.9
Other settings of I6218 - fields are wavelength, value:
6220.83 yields 11.5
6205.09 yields 10.21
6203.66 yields 11.57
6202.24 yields 10.62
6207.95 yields 10.56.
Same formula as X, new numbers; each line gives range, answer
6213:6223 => 12.02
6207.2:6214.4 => 11.54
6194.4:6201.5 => 11.49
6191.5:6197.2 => 12.18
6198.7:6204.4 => 11.57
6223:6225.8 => 10.7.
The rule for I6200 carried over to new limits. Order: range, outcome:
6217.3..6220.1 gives 10.9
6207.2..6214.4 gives 10.8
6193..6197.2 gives 10.8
